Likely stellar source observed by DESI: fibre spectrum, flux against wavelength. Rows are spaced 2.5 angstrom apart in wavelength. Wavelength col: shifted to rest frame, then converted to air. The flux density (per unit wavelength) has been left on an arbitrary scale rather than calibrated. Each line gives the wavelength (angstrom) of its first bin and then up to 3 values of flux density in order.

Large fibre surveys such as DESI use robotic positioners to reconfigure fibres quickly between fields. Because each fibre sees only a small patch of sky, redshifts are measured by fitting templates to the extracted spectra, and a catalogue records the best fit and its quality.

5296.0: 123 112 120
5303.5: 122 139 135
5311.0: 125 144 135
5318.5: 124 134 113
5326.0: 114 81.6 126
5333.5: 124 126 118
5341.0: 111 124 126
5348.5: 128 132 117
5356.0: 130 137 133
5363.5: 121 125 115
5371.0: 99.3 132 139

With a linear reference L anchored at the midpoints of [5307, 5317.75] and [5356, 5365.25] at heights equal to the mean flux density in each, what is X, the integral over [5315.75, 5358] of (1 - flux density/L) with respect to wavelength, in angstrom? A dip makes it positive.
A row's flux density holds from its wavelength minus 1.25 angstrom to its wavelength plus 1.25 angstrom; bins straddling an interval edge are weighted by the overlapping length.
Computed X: 3.4 angstrom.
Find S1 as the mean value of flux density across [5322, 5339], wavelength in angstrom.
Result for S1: 115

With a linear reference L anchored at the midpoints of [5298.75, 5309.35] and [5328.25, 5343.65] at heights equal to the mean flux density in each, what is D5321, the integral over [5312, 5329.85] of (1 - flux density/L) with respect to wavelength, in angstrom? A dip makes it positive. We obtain 0.2 angstrom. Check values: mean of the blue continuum 127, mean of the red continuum 117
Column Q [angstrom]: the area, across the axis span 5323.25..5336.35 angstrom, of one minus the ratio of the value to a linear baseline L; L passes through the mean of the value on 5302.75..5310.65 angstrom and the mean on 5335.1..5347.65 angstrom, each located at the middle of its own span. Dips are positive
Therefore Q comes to 1.2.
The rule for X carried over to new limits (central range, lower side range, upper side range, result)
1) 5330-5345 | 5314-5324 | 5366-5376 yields 0.5 angstrom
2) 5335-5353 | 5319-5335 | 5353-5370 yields -0.4 angstrom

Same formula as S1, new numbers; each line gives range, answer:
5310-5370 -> 123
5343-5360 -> 128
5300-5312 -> 128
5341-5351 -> 125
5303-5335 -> 124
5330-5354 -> 123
